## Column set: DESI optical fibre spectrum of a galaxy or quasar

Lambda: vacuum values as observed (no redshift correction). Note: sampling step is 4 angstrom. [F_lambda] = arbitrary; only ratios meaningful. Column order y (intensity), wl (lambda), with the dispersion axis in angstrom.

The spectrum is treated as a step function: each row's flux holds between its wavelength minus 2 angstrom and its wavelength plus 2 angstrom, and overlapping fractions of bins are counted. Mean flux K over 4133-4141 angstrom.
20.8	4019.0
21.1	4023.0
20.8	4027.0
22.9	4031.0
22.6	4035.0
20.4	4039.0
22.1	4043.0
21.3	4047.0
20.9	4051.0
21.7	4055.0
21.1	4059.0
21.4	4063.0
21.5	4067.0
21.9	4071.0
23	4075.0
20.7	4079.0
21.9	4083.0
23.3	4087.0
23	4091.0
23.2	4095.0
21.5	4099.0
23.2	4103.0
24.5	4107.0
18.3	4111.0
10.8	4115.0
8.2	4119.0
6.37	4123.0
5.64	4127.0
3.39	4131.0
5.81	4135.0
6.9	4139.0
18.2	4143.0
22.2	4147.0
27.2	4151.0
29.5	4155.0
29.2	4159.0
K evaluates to 6.36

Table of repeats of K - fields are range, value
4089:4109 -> 23.1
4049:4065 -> 21.3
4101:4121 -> 17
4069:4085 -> 21.9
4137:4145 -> 12.6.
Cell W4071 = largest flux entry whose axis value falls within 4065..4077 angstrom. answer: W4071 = 23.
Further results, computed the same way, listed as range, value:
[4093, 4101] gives 23.2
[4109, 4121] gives 18.3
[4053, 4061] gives 21.7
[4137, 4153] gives 27.2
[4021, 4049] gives 22.9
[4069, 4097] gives 23.3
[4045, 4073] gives 21.9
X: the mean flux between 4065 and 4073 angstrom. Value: 21.7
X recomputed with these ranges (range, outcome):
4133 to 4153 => 16.1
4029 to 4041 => 22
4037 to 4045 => 21.2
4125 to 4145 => 7.99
